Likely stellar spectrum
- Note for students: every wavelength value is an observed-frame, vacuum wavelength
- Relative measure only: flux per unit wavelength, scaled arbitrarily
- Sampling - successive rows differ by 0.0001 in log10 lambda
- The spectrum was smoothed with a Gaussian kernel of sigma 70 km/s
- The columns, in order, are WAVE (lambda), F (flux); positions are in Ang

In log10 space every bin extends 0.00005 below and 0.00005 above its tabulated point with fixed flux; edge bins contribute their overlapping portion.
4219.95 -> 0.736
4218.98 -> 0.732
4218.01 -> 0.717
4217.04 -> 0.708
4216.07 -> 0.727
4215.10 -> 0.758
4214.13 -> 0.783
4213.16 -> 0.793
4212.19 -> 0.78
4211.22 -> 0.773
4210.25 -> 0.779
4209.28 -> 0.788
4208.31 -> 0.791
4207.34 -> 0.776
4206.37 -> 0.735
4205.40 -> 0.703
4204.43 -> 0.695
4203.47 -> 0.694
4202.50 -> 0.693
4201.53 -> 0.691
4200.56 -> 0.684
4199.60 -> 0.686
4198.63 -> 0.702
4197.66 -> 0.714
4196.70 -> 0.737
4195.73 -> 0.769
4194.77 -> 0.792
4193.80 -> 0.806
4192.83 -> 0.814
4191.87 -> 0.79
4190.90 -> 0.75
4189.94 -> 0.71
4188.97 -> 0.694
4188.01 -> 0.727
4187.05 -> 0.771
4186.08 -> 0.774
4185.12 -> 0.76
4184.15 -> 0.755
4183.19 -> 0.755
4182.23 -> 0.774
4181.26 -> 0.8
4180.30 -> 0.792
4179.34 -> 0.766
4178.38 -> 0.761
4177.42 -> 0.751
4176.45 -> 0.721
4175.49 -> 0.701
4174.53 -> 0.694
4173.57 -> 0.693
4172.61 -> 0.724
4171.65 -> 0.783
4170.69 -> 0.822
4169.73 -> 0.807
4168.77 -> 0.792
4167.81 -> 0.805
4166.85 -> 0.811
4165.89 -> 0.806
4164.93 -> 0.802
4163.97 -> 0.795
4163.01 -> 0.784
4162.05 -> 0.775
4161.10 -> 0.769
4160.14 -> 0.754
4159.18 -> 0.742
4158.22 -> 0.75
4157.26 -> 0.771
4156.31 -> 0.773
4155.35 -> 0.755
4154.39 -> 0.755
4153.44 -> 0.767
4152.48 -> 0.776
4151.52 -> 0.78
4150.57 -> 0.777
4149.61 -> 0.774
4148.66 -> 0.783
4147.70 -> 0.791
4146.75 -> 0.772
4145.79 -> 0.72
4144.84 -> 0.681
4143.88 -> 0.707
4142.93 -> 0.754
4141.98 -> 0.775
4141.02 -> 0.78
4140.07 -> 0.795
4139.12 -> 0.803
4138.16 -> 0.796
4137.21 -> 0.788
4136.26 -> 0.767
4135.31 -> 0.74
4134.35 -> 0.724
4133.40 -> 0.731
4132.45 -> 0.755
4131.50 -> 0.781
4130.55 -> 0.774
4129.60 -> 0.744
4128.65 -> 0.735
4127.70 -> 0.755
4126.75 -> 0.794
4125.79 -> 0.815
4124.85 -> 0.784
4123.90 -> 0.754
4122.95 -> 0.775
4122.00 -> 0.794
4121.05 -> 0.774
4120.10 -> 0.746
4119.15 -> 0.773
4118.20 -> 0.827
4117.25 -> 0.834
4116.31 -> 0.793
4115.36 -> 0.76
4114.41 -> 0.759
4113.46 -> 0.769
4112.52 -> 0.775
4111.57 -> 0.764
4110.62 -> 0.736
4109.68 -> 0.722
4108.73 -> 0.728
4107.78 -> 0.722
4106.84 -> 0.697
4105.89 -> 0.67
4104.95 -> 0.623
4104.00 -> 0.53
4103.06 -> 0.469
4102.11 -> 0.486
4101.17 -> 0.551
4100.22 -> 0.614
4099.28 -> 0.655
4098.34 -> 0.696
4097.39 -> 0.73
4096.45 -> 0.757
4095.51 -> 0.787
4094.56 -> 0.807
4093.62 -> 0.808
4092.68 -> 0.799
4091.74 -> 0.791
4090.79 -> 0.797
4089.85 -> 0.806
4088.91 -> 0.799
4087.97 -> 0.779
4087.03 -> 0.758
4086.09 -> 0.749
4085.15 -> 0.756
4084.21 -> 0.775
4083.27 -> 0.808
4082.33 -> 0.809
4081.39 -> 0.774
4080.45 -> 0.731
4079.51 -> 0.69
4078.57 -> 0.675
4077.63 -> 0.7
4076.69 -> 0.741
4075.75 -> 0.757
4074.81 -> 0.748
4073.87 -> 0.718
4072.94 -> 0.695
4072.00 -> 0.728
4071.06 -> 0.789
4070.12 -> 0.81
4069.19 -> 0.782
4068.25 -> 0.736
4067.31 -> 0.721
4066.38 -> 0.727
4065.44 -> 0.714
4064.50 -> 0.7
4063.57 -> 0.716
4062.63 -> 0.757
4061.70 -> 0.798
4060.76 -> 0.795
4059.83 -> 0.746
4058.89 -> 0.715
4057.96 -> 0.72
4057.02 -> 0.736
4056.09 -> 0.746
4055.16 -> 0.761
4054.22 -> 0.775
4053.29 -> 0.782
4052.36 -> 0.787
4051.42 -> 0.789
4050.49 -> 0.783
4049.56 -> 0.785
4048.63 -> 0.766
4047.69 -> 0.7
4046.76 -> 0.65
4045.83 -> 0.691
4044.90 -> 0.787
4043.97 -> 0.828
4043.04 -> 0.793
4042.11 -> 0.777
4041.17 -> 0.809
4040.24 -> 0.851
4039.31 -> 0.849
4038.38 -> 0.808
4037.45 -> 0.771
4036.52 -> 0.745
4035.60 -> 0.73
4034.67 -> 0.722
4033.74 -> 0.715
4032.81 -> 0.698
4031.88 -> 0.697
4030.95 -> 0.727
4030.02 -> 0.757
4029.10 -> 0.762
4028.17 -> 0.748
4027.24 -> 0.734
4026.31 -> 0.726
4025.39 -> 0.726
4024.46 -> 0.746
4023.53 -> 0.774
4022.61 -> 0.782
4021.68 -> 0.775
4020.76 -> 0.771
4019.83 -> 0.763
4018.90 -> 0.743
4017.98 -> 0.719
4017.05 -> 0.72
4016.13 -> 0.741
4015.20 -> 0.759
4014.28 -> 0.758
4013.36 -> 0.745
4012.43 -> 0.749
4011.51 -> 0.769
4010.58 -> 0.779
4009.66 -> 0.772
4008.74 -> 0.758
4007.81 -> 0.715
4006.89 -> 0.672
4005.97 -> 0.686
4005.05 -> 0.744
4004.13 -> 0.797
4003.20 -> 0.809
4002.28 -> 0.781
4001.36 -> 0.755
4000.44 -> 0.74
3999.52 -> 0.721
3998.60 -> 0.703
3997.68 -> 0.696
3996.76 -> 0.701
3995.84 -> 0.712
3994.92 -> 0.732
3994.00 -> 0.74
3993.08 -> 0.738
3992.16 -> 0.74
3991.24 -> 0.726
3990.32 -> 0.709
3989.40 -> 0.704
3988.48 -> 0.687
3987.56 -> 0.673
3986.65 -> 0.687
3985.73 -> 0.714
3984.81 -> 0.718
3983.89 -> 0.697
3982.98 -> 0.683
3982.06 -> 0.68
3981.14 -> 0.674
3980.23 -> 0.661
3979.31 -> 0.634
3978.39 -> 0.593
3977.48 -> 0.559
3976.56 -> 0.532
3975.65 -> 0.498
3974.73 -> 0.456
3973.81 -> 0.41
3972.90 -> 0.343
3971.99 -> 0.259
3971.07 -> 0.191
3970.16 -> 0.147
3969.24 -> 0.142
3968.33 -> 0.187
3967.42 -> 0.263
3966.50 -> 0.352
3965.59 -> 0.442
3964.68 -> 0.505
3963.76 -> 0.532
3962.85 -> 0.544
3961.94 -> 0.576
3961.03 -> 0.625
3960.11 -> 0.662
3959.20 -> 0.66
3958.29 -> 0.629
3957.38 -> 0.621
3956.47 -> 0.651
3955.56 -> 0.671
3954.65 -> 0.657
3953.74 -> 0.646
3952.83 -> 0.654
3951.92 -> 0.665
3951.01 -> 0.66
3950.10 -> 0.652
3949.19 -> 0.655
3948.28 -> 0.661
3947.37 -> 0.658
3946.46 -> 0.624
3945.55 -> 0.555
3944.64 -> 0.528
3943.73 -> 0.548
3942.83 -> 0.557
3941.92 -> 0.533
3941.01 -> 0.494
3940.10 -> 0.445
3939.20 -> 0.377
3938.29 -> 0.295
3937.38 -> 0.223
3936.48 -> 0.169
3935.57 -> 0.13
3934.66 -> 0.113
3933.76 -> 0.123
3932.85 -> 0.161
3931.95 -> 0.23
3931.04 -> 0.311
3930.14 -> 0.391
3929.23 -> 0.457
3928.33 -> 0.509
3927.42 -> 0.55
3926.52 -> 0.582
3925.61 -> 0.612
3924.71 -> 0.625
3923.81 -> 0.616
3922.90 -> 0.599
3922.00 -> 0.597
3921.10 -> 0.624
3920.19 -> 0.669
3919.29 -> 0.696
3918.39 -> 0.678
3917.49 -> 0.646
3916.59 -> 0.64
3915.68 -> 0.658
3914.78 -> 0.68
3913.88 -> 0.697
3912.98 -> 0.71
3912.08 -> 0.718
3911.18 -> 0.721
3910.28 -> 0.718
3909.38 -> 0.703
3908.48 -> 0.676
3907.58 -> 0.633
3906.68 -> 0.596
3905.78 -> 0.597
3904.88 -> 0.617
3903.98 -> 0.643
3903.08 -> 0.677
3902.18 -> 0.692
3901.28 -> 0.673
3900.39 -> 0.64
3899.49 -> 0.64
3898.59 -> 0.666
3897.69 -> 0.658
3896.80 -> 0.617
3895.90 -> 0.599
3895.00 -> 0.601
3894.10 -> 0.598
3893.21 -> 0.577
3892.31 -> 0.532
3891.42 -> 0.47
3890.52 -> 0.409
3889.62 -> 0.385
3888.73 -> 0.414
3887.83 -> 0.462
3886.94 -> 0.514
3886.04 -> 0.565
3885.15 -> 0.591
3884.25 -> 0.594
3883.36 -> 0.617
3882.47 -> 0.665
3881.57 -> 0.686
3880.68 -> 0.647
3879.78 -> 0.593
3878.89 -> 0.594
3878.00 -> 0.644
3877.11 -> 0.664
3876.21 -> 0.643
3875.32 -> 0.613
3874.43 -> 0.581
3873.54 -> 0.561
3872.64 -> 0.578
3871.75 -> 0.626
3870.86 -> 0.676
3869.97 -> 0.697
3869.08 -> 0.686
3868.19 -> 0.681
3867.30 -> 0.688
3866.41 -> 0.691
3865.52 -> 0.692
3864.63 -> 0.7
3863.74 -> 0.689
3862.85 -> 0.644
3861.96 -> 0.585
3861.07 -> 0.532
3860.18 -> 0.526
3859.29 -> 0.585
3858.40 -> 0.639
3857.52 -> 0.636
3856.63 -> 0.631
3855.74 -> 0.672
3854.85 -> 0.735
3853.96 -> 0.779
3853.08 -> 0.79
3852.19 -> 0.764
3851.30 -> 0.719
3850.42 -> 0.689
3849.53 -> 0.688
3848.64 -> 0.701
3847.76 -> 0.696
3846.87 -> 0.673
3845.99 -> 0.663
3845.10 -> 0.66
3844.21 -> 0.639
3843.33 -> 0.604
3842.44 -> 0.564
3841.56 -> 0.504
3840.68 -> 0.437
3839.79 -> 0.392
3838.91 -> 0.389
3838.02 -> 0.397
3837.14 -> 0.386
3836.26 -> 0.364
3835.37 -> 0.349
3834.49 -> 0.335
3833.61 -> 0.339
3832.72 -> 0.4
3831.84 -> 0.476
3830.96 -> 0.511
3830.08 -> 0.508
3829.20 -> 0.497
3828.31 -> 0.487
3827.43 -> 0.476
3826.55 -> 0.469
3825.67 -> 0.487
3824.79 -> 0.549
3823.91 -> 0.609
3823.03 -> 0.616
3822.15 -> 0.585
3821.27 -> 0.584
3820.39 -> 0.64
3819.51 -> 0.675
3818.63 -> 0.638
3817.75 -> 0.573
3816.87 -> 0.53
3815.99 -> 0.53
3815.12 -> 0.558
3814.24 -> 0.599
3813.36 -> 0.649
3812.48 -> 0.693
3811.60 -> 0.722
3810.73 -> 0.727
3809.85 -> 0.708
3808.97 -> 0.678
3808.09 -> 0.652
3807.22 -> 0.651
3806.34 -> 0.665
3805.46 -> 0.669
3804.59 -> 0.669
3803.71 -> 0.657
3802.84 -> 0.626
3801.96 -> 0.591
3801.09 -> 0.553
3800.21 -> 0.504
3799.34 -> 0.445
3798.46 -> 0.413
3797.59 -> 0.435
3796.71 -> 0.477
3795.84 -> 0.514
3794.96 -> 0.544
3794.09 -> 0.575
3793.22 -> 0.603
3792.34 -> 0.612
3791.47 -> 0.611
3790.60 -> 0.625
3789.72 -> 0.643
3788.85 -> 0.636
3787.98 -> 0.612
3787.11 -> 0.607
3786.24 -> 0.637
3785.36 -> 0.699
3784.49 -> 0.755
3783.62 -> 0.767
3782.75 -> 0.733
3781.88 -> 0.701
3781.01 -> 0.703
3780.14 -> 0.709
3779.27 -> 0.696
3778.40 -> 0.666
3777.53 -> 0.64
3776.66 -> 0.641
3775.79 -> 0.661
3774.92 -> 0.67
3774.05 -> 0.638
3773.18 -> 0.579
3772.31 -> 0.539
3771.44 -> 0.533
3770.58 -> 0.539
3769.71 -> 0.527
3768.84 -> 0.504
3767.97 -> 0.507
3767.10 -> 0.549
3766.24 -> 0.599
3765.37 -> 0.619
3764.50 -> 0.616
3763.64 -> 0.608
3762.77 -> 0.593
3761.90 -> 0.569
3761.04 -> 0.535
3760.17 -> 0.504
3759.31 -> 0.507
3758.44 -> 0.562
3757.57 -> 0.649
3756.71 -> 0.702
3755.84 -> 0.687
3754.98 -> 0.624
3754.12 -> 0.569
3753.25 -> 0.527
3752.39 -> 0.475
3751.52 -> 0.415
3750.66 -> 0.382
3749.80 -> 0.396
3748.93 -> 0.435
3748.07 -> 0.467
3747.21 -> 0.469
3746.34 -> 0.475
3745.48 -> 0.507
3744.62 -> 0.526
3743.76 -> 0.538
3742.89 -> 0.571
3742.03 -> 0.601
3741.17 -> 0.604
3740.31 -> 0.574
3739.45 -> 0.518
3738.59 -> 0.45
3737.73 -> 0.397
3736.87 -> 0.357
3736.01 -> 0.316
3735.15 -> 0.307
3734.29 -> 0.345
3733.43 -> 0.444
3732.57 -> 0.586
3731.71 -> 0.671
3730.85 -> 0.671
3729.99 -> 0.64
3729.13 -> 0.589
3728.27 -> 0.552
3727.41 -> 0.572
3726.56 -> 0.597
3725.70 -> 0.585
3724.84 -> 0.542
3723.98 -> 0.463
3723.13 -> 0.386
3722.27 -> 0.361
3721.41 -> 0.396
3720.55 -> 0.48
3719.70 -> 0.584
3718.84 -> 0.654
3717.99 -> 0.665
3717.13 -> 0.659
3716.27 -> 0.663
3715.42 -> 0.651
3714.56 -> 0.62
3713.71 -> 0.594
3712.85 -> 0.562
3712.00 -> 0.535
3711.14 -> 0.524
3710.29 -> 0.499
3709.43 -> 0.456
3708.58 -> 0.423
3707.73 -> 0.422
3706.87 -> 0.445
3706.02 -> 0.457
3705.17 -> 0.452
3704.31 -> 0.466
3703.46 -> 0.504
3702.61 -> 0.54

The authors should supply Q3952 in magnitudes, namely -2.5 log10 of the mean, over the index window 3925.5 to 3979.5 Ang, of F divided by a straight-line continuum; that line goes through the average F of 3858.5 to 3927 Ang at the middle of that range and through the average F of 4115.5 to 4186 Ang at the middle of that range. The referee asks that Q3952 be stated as 0.37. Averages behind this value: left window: 0.623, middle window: 0.467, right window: 0.768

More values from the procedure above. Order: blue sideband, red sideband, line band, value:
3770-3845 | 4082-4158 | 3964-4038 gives 0.04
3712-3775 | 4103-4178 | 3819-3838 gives 0.19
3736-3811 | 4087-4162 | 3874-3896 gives 0.11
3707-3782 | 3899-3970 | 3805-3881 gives -0.10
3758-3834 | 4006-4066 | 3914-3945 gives 0.39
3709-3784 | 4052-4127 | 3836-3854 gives 0.03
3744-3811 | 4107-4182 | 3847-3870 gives -0.08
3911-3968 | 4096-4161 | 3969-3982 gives 0.27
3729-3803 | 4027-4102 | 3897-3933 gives 0.08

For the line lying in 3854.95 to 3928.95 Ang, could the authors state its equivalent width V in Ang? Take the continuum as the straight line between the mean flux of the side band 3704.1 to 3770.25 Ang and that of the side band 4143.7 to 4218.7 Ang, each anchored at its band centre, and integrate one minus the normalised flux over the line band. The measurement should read -1.8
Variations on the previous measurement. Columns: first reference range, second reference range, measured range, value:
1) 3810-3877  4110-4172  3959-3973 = 5.61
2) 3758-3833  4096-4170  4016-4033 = -1.11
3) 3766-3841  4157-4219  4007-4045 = -4.43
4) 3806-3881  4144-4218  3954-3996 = 6.03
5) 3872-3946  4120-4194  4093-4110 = 1.12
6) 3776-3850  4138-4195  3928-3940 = 6.96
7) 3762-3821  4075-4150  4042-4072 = -1.36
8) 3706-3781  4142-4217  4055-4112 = -1.48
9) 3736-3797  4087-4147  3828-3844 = 4.32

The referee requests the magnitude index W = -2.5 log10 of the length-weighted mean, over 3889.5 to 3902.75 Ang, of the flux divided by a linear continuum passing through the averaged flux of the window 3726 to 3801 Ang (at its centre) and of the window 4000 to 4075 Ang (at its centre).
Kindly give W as 0.11 mag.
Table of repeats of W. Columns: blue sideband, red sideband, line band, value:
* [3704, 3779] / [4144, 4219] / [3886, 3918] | 0.007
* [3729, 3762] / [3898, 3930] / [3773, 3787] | -0.249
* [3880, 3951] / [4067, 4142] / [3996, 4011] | -0.153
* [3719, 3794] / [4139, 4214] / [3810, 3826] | -0.039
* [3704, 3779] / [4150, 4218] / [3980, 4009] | -0.087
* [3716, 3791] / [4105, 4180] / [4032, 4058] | -0.073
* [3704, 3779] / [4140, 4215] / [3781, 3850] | -0.004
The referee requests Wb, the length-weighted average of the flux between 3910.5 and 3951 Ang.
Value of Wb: 0.519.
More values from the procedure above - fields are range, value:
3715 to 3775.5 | 0.537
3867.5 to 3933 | 0.599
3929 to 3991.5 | 0.505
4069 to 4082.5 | 0.741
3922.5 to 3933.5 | 0.463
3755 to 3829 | 0.603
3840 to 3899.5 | 0.619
